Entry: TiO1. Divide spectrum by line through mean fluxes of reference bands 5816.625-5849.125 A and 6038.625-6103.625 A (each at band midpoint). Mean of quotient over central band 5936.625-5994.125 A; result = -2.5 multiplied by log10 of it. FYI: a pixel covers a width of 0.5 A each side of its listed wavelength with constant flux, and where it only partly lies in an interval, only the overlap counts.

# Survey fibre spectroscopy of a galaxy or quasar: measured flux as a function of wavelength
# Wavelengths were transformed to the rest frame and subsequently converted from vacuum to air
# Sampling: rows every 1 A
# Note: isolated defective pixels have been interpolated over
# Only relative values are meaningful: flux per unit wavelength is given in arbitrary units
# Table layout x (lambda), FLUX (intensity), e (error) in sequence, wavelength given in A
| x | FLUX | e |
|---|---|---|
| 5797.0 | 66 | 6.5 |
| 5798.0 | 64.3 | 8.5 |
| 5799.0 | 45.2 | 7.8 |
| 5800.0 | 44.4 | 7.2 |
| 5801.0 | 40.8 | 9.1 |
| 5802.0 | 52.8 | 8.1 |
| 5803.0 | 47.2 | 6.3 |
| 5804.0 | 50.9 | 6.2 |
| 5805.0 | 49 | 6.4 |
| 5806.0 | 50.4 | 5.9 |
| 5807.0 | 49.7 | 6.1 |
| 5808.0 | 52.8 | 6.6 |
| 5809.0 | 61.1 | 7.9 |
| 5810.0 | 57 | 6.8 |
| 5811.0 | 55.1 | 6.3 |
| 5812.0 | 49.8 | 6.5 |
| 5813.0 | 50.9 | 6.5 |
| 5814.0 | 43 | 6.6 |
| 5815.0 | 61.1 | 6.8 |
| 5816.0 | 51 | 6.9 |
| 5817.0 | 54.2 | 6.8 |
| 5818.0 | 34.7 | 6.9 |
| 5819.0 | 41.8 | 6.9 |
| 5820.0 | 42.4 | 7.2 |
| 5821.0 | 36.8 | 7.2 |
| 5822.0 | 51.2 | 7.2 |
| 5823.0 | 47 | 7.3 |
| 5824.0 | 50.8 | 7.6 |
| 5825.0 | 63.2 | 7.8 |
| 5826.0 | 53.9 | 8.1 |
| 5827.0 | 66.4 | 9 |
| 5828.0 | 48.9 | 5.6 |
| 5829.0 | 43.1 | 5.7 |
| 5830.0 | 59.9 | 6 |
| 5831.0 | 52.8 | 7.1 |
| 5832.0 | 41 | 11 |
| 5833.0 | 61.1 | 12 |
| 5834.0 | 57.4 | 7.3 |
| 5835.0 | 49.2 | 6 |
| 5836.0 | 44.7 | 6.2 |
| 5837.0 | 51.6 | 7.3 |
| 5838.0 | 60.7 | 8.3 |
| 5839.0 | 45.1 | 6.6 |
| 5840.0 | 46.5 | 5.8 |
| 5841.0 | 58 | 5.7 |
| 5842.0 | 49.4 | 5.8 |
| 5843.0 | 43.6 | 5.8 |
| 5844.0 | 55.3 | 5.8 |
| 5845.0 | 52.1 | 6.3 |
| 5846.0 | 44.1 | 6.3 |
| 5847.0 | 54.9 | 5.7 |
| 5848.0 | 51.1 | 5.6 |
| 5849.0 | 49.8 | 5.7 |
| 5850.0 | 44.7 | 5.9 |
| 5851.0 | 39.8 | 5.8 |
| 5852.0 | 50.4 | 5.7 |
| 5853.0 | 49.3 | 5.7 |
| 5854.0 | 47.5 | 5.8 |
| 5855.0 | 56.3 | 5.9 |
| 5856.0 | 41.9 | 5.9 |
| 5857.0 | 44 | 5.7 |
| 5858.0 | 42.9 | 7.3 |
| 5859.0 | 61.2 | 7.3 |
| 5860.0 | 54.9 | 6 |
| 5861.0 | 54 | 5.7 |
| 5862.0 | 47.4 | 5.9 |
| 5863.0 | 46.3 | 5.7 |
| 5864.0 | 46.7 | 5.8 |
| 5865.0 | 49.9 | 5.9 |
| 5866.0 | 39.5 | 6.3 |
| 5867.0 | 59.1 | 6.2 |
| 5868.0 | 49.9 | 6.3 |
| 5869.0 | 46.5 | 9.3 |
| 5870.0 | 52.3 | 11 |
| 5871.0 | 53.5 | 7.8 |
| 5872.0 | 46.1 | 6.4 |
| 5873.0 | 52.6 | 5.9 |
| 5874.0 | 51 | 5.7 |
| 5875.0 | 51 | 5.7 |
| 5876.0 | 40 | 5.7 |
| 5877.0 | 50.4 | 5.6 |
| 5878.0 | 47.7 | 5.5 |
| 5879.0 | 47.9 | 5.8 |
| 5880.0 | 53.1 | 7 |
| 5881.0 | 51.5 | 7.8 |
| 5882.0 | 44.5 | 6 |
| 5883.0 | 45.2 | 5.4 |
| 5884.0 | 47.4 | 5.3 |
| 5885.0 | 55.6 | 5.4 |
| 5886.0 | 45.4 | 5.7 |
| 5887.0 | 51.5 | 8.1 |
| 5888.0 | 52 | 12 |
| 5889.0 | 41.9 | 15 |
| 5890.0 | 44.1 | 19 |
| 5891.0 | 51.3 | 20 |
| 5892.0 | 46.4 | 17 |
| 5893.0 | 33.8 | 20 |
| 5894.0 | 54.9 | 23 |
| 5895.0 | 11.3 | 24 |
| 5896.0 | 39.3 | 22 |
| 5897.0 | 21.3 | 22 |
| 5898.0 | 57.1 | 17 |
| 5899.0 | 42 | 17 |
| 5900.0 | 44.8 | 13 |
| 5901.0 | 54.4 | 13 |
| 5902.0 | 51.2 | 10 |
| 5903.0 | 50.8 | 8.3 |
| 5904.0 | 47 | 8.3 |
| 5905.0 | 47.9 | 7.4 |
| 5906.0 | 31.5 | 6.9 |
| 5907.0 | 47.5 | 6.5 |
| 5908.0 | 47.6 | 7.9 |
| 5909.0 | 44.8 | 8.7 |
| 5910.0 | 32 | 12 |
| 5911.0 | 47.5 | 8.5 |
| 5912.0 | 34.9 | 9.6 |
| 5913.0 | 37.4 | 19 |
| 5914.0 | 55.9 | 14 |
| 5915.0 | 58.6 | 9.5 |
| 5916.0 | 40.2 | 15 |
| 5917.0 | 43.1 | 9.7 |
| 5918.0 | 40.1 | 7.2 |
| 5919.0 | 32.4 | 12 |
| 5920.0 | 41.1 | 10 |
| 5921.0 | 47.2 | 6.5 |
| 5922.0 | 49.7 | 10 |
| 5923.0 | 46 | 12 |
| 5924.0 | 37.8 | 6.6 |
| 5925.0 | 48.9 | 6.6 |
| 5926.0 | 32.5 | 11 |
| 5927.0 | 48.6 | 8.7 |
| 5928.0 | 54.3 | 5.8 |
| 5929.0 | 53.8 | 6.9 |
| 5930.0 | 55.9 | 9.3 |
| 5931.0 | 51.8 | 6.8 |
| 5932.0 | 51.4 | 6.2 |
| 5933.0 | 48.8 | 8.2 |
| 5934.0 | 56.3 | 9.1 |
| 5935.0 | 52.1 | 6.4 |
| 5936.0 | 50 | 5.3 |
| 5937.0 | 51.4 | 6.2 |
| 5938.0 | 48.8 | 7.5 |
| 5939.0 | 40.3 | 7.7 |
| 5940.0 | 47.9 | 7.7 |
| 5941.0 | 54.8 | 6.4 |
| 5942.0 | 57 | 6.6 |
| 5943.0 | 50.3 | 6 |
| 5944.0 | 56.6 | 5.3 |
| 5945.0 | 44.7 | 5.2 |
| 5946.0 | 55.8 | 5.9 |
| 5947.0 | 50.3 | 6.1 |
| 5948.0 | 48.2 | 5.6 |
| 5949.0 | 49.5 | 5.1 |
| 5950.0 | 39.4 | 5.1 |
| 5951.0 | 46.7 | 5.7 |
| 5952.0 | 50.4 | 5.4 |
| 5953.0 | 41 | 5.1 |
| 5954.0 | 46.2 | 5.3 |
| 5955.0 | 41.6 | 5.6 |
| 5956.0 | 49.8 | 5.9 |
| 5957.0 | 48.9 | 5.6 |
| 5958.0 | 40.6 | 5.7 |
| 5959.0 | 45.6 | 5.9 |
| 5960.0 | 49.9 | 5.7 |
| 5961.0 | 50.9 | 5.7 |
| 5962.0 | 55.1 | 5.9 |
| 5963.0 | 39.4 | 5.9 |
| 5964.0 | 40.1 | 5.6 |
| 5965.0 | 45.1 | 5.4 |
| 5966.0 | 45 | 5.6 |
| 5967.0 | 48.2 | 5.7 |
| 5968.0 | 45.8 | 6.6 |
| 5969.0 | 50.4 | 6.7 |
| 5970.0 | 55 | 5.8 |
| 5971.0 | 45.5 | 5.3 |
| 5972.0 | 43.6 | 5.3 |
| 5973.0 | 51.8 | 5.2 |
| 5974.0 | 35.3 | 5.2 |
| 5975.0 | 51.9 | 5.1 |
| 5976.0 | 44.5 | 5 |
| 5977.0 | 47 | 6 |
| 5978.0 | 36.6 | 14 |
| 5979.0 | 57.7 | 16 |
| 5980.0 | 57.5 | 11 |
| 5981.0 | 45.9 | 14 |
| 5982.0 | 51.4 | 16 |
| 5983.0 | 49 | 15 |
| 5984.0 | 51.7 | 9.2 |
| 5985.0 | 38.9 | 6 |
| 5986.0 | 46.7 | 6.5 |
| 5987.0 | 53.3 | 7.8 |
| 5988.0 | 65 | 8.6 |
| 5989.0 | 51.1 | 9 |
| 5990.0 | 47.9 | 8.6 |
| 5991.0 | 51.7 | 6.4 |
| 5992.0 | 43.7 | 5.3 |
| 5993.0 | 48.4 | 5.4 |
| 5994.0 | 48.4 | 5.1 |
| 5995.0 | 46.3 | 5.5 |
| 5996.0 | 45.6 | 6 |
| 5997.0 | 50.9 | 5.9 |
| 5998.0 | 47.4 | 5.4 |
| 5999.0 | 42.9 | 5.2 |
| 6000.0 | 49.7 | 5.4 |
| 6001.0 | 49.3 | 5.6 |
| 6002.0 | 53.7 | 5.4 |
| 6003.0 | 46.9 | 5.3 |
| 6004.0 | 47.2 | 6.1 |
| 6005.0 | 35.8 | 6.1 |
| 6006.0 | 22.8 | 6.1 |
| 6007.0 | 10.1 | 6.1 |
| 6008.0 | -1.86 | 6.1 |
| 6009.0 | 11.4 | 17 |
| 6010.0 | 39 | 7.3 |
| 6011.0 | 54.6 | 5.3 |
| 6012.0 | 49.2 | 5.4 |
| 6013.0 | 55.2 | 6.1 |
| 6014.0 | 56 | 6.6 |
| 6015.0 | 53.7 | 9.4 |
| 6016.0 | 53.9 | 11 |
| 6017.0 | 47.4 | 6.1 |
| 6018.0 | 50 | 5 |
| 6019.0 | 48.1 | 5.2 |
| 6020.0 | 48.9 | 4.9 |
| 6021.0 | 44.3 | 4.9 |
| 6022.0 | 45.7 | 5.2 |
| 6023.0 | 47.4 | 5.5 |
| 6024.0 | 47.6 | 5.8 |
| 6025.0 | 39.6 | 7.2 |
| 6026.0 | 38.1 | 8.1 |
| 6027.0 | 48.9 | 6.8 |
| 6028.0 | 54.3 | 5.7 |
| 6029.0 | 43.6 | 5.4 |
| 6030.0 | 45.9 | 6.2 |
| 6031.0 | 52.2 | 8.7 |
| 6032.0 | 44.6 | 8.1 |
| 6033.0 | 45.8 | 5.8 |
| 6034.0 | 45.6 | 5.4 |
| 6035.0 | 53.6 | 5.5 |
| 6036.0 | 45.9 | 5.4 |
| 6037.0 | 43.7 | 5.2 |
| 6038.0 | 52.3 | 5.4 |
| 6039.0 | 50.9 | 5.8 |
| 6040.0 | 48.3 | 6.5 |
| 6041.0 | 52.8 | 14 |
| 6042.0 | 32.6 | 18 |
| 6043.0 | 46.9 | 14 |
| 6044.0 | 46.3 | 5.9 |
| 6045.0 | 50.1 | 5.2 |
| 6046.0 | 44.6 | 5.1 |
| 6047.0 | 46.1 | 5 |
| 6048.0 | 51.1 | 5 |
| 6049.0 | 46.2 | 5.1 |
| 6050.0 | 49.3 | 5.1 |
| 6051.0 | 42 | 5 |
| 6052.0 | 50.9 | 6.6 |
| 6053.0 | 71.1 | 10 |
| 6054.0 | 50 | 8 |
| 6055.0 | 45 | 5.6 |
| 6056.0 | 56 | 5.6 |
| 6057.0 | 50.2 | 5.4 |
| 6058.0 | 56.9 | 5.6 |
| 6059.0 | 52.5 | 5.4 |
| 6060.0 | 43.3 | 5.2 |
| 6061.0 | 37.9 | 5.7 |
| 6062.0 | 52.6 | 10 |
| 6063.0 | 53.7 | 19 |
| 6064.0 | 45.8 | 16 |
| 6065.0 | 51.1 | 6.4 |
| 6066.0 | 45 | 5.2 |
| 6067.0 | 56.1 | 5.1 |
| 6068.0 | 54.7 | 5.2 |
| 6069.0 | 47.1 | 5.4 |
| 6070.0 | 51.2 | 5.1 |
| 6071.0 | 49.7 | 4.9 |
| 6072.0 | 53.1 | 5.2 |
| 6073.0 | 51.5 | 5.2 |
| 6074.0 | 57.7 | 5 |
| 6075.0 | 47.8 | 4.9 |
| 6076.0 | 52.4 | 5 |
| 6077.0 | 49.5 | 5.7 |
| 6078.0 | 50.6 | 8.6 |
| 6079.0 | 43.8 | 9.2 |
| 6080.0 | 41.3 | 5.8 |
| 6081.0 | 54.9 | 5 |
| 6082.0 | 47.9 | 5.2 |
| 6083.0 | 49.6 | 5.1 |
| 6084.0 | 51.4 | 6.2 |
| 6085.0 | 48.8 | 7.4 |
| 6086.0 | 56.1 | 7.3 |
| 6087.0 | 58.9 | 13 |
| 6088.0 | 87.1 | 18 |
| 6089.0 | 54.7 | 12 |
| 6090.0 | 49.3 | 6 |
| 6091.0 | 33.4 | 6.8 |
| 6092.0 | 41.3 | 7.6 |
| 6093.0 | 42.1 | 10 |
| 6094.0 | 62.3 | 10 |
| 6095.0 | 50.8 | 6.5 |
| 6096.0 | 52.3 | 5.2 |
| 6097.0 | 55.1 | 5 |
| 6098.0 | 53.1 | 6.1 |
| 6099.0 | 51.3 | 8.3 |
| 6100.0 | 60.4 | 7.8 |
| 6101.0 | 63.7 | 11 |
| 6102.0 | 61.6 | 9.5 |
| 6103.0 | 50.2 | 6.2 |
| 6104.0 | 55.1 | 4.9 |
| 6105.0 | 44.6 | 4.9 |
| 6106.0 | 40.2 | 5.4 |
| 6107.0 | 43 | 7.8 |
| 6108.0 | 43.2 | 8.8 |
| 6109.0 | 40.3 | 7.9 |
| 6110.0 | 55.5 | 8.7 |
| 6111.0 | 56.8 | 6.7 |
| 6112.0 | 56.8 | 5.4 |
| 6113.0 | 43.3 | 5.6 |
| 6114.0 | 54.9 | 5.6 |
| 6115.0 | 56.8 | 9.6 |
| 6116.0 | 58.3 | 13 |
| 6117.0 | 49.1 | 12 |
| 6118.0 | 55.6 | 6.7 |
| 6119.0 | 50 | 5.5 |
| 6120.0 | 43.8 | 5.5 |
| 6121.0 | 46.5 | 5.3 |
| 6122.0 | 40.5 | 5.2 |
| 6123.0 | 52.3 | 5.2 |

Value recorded 0.06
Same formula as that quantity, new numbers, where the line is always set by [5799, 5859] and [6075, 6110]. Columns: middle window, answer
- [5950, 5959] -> 0.119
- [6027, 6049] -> 0.076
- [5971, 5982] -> 0.075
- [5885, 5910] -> 0.142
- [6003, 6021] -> 0.250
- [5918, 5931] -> 0.107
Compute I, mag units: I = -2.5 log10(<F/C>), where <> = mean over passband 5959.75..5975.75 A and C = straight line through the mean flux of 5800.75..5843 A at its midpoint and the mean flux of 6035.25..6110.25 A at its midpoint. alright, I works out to 0.079 mag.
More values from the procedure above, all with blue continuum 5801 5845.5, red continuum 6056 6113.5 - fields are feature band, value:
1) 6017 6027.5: 0.115 mag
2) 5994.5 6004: 0.066 mag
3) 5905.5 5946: 0.091 mag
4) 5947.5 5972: 0.100 mag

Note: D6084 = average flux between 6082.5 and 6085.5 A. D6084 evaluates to 49.9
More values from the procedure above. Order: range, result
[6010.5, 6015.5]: 53.7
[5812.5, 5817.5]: 52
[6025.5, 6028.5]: 47.1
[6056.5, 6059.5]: 53.2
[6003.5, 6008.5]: 22.8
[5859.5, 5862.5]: 52.1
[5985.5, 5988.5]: 55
